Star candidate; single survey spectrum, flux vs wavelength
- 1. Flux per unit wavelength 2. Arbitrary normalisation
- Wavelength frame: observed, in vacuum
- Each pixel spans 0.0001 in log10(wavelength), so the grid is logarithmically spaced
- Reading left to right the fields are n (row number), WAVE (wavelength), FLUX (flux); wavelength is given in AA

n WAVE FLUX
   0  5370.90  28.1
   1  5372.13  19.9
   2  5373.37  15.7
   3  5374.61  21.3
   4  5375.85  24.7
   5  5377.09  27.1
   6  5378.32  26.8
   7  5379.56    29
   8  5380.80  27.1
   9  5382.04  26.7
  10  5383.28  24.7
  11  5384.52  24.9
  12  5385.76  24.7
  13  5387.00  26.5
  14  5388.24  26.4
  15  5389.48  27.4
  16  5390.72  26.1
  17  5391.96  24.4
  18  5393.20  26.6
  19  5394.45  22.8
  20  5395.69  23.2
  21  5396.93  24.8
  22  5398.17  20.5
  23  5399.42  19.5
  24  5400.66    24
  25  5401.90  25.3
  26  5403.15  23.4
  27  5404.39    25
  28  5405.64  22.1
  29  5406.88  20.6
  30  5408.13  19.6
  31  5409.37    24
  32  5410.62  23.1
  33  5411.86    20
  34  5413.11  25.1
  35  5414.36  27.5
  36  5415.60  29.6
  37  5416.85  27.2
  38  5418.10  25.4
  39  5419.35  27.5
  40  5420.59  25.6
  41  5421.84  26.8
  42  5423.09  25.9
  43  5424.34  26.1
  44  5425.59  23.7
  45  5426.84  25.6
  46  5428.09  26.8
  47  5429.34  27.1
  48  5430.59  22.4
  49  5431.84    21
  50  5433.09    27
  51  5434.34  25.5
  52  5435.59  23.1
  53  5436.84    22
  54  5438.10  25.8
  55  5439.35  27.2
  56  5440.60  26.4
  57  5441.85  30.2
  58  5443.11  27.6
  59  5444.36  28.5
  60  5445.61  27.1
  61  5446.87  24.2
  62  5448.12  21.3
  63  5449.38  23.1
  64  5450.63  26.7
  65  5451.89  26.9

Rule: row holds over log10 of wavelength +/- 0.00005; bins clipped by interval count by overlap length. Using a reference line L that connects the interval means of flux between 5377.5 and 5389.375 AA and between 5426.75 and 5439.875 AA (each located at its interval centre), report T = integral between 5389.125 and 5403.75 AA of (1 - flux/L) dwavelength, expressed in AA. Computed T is 1.1 AA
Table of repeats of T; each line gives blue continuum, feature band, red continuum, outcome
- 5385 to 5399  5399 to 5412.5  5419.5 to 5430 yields 1.5 AA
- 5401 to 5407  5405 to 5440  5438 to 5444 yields 1.1 AA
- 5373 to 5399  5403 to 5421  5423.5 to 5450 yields 0.5 AA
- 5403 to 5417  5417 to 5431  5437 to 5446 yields -0.3 AA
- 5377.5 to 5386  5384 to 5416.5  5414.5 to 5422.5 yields 3.1 AA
